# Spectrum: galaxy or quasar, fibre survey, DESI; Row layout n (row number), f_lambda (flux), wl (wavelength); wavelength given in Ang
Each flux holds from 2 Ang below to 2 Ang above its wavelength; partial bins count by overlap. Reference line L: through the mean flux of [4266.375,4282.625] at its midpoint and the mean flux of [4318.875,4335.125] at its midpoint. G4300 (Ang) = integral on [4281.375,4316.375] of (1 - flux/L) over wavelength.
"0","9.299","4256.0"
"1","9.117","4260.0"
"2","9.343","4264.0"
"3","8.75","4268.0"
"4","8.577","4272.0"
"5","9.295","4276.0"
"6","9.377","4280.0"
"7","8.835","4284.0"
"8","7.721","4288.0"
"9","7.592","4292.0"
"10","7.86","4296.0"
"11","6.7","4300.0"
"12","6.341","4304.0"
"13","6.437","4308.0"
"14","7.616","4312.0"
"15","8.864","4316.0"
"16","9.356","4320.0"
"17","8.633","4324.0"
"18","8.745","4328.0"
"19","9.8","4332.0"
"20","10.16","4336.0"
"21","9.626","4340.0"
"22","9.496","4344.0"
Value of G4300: 6.0 Ang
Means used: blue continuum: 9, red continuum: 9.19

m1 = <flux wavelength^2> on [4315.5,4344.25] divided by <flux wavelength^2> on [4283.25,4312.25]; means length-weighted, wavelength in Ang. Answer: 1.3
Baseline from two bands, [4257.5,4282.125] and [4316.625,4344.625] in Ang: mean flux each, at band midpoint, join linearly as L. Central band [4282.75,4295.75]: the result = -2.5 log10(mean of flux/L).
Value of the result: 0.15 mag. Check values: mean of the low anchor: 9.08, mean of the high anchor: 9.37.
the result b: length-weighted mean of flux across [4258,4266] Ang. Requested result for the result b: 9.23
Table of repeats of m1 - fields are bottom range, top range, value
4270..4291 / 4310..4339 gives 1.06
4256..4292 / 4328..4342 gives 1.13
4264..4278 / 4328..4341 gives 1.12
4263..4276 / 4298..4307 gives 0.74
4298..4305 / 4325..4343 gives 1.48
